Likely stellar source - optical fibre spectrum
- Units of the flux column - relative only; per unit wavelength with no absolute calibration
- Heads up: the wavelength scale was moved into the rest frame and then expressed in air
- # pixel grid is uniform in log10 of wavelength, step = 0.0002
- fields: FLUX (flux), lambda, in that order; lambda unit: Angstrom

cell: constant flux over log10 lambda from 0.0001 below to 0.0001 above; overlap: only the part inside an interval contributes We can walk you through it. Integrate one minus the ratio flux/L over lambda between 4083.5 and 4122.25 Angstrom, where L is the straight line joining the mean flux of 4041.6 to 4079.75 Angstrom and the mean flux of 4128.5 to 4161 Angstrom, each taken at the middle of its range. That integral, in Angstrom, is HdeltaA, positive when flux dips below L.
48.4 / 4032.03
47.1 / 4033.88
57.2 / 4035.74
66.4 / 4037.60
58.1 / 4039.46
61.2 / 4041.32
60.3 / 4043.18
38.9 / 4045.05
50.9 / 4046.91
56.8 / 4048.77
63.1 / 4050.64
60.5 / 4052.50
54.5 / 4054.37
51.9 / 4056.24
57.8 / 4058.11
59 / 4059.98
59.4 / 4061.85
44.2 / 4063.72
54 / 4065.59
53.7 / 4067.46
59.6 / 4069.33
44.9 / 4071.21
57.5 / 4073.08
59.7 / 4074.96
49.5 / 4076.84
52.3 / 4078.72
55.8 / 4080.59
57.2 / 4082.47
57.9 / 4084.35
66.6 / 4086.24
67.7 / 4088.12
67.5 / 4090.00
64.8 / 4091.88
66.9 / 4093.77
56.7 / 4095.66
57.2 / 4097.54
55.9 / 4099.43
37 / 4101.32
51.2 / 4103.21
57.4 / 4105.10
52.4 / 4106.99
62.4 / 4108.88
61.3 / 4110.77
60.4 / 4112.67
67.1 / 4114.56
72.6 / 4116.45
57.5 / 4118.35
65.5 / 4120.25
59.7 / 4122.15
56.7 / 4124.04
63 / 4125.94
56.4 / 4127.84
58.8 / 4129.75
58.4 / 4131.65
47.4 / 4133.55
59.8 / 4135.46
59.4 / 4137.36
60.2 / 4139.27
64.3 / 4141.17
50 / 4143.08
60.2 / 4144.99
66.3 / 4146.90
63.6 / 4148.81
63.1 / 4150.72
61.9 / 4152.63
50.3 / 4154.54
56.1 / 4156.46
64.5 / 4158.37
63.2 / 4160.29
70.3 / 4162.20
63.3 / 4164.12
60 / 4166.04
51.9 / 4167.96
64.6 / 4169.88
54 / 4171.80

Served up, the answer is -2.3 Angstrom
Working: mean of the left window 54.5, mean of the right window 59.2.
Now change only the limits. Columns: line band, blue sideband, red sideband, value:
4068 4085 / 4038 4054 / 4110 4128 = 1.2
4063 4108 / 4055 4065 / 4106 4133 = 0.7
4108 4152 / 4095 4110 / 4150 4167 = -2.4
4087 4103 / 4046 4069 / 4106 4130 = 0.0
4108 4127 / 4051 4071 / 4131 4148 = -1.6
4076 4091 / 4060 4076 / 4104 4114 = -0.9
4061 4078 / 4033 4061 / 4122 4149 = 1.0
